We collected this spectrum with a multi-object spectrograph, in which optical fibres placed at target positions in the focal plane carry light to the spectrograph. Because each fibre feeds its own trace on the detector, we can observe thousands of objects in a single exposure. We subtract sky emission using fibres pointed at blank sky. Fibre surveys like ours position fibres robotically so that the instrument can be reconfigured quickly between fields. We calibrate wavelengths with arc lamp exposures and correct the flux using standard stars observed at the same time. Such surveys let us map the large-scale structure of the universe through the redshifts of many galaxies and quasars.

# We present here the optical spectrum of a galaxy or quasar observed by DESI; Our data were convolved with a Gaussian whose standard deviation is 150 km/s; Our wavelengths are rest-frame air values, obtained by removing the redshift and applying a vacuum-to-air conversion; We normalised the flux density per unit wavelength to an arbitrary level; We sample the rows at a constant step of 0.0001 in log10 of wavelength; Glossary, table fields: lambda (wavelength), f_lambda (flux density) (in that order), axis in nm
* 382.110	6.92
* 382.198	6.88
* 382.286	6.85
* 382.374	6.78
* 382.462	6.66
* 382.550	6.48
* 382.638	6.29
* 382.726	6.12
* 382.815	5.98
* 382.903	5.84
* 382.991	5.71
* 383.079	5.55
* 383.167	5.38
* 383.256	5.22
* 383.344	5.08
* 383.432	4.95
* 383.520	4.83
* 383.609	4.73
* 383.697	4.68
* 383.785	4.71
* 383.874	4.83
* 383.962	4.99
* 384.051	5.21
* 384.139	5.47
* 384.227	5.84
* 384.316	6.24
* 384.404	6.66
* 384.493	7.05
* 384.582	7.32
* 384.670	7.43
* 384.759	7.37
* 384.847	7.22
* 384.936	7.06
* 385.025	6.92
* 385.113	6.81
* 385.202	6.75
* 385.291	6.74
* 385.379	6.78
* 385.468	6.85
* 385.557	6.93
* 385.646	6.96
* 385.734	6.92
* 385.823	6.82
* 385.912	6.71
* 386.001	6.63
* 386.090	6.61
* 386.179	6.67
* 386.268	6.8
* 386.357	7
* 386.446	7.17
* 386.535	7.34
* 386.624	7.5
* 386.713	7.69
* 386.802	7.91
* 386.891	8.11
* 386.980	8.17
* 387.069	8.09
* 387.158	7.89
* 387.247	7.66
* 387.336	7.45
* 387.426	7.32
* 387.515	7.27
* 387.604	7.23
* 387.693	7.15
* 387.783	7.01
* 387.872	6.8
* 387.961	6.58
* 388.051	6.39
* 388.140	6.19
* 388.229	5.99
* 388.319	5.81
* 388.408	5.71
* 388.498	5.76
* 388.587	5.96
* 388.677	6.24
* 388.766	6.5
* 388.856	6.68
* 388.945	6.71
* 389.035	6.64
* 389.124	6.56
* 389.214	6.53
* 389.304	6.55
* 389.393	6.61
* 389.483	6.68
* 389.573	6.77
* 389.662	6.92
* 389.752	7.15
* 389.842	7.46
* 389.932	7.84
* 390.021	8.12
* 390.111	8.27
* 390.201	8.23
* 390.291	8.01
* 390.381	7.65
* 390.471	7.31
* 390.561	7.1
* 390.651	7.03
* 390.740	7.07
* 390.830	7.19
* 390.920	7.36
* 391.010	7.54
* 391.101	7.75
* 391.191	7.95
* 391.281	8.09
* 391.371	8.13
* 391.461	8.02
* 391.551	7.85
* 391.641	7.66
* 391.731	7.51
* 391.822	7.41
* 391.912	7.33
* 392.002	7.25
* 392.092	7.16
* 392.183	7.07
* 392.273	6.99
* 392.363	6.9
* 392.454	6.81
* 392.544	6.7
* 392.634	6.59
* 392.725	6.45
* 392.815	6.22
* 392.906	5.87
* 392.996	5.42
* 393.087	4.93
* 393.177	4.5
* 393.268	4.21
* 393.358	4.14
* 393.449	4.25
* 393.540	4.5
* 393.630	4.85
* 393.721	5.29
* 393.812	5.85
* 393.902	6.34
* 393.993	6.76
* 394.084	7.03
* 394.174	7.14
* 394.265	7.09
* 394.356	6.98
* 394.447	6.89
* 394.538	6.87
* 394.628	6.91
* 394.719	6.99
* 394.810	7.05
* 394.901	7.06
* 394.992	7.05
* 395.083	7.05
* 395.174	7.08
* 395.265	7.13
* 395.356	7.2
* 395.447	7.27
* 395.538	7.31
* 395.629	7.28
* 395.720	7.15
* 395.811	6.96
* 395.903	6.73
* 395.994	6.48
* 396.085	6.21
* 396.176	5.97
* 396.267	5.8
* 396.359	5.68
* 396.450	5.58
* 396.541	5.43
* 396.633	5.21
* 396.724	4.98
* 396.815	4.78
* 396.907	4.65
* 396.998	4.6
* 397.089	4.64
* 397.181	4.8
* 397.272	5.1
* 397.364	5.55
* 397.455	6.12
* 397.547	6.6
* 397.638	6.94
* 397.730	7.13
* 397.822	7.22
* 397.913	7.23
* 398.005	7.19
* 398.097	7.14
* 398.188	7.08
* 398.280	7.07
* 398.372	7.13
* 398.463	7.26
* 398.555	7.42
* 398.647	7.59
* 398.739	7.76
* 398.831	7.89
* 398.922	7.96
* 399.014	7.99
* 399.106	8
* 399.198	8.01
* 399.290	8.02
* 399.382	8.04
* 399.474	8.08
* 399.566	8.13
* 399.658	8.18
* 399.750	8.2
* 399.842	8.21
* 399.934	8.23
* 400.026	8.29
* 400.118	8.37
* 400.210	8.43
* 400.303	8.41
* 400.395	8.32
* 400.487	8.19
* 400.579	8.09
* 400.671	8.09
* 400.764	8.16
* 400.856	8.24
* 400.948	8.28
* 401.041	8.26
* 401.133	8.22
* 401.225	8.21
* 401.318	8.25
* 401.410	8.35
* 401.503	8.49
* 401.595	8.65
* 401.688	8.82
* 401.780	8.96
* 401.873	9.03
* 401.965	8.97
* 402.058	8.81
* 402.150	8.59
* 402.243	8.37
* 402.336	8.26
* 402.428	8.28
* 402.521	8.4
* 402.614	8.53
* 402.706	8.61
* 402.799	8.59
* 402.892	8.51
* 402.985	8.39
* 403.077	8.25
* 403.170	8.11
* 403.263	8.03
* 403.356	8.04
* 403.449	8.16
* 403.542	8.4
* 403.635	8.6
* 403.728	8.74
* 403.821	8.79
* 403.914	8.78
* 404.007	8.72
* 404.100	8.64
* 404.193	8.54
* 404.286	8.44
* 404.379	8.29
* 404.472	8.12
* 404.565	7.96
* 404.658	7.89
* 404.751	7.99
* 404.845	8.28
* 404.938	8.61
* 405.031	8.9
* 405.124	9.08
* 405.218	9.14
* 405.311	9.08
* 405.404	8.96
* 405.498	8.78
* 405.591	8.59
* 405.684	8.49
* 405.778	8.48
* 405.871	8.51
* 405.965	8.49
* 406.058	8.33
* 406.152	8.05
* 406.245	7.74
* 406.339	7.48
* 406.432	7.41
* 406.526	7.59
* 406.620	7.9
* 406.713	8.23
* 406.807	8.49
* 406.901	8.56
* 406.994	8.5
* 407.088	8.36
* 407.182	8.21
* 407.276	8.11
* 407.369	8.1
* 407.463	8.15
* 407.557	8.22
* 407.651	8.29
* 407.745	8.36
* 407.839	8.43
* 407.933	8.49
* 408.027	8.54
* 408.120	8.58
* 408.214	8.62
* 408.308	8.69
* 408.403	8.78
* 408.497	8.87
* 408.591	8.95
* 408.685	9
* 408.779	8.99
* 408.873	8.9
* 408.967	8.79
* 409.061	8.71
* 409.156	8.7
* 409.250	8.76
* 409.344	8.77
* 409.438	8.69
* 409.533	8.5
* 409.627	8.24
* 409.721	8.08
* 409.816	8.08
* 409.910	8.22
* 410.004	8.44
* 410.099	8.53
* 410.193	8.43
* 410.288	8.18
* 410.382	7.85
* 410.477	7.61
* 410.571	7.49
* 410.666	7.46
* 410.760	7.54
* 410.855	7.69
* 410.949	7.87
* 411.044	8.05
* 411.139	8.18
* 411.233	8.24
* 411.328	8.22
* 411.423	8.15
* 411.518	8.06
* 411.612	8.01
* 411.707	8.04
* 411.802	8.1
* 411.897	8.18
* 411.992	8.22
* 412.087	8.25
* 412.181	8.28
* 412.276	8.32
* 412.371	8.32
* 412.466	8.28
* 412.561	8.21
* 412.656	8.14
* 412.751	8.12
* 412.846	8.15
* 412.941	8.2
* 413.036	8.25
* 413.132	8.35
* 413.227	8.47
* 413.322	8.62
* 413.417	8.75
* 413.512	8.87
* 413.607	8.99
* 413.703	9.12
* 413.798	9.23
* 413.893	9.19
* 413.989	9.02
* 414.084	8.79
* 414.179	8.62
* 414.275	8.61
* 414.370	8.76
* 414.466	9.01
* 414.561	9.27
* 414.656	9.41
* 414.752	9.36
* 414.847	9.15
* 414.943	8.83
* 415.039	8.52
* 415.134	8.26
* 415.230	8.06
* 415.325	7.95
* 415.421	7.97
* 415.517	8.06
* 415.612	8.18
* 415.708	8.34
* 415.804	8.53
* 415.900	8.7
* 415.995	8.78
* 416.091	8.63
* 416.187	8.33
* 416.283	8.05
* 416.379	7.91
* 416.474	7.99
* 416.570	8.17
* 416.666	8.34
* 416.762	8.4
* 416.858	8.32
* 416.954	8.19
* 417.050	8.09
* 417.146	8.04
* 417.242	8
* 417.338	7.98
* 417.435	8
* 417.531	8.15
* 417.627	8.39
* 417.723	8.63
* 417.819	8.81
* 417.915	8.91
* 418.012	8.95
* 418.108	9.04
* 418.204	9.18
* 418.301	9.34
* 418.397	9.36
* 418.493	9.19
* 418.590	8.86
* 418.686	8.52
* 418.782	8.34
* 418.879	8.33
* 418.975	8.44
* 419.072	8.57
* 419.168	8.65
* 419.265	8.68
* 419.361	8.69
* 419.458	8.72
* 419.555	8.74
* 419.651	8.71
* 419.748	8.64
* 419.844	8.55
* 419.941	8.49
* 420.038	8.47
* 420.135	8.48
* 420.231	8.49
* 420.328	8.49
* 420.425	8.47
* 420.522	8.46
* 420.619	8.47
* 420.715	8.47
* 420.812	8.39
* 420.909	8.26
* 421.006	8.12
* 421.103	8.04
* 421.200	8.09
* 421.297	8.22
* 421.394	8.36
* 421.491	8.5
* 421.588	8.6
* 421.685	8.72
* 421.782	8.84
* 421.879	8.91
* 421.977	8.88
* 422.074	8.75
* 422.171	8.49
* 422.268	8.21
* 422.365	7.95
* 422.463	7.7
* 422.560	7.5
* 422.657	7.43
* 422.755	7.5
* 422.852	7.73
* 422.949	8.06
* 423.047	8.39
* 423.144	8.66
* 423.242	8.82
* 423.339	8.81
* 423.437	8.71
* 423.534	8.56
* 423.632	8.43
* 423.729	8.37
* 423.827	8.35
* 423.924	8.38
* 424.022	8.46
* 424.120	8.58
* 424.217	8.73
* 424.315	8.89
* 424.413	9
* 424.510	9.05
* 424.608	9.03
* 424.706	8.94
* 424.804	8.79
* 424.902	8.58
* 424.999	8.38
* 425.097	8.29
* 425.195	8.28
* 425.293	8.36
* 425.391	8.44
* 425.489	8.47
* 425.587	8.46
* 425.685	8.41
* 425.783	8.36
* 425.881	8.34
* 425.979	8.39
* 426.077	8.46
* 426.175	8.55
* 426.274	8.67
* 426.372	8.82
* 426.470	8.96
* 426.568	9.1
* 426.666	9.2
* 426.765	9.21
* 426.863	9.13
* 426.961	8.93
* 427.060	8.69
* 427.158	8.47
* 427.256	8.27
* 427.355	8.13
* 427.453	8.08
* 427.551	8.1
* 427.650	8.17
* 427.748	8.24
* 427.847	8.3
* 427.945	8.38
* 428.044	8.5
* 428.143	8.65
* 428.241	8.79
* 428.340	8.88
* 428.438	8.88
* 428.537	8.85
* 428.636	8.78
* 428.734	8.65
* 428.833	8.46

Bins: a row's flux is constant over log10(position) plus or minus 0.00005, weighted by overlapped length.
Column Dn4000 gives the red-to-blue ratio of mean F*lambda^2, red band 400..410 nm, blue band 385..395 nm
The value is 1.3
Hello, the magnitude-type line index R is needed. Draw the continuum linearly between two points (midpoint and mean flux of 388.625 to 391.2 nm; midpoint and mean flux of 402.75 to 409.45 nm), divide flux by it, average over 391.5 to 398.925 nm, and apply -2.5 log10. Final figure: 0.18 mag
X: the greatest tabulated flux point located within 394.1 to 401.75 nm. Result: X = 8.82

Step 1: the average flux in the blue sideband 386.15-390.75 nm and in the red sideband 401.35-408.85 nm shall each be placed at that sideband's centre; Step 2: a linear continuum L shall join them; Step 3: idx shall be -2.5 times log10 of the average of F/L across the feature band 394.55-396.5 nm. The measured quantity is 0.13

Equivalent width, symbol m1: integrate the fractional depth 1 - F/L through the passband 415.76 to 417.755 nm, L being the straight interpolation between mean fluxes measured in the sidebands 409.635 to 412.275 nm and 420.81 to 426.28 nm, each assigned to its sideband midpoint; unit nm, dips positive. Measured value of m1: -0.01 nm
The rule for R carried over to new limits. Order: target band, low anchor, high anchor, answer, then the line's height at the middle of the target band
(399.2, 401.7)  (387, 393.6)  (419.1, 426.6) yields -0.127 mag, 7.35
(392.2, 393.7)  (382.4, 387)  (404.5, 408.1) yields 0.263 mag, 7.15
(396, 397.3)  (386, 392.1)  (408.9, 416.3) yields 0.390 mag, 7.57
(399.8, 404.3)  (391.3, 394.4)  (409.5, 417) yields -0.159 mag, 7.28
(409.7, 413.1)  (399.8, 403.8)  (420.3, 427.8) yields 0.044 mag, 8.43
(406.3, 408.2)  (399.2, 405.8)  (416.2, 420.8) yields 0.031 mag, 8.45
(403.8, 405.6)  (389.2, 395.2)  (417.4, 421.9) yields -0.127 mag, 7.63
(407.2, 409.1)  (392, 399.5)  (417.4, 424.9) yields -0.147 mag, 7.49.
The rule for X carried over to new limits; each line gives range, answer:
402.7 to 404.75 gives 8.79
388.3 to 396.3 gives 8.27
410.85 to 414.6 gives 9.27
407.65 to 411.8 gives 9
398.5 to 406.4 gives 9.14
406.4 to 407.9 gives 8.56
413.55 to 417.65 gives 9.41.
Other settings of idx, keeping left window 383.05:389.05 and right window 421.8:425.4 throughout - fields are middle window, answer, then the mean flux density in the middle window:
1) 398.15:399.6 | -0.07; 7.71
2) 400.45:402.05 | -0.15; 8.44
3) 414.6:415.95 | -0.07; 8.53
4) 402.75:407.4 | -0.12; 8.37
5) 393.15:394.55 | 0.20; 5.78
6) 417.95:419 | -0.09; 8.88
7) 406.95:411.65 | -0.08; 8.33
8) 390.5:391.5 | -0.11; 7.56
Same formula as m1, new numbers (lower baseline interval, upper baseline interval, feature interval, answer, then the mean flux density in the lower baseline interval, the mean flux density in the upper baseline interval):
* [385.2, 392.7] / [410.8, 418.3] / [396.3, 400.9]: 0.31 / 7.11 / 8.44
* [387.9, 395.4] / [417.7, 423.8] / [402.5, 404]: -0.20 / 6.74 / 8.51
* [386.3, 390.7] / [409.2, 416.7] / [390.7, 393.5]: 0.21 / 7.08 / 8.38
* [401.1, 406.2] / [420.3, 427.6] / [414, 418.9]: -0.03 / 8.5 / 8.48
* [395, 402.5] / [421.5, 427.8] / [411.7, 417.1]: -0.29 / 7.36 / 8.5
